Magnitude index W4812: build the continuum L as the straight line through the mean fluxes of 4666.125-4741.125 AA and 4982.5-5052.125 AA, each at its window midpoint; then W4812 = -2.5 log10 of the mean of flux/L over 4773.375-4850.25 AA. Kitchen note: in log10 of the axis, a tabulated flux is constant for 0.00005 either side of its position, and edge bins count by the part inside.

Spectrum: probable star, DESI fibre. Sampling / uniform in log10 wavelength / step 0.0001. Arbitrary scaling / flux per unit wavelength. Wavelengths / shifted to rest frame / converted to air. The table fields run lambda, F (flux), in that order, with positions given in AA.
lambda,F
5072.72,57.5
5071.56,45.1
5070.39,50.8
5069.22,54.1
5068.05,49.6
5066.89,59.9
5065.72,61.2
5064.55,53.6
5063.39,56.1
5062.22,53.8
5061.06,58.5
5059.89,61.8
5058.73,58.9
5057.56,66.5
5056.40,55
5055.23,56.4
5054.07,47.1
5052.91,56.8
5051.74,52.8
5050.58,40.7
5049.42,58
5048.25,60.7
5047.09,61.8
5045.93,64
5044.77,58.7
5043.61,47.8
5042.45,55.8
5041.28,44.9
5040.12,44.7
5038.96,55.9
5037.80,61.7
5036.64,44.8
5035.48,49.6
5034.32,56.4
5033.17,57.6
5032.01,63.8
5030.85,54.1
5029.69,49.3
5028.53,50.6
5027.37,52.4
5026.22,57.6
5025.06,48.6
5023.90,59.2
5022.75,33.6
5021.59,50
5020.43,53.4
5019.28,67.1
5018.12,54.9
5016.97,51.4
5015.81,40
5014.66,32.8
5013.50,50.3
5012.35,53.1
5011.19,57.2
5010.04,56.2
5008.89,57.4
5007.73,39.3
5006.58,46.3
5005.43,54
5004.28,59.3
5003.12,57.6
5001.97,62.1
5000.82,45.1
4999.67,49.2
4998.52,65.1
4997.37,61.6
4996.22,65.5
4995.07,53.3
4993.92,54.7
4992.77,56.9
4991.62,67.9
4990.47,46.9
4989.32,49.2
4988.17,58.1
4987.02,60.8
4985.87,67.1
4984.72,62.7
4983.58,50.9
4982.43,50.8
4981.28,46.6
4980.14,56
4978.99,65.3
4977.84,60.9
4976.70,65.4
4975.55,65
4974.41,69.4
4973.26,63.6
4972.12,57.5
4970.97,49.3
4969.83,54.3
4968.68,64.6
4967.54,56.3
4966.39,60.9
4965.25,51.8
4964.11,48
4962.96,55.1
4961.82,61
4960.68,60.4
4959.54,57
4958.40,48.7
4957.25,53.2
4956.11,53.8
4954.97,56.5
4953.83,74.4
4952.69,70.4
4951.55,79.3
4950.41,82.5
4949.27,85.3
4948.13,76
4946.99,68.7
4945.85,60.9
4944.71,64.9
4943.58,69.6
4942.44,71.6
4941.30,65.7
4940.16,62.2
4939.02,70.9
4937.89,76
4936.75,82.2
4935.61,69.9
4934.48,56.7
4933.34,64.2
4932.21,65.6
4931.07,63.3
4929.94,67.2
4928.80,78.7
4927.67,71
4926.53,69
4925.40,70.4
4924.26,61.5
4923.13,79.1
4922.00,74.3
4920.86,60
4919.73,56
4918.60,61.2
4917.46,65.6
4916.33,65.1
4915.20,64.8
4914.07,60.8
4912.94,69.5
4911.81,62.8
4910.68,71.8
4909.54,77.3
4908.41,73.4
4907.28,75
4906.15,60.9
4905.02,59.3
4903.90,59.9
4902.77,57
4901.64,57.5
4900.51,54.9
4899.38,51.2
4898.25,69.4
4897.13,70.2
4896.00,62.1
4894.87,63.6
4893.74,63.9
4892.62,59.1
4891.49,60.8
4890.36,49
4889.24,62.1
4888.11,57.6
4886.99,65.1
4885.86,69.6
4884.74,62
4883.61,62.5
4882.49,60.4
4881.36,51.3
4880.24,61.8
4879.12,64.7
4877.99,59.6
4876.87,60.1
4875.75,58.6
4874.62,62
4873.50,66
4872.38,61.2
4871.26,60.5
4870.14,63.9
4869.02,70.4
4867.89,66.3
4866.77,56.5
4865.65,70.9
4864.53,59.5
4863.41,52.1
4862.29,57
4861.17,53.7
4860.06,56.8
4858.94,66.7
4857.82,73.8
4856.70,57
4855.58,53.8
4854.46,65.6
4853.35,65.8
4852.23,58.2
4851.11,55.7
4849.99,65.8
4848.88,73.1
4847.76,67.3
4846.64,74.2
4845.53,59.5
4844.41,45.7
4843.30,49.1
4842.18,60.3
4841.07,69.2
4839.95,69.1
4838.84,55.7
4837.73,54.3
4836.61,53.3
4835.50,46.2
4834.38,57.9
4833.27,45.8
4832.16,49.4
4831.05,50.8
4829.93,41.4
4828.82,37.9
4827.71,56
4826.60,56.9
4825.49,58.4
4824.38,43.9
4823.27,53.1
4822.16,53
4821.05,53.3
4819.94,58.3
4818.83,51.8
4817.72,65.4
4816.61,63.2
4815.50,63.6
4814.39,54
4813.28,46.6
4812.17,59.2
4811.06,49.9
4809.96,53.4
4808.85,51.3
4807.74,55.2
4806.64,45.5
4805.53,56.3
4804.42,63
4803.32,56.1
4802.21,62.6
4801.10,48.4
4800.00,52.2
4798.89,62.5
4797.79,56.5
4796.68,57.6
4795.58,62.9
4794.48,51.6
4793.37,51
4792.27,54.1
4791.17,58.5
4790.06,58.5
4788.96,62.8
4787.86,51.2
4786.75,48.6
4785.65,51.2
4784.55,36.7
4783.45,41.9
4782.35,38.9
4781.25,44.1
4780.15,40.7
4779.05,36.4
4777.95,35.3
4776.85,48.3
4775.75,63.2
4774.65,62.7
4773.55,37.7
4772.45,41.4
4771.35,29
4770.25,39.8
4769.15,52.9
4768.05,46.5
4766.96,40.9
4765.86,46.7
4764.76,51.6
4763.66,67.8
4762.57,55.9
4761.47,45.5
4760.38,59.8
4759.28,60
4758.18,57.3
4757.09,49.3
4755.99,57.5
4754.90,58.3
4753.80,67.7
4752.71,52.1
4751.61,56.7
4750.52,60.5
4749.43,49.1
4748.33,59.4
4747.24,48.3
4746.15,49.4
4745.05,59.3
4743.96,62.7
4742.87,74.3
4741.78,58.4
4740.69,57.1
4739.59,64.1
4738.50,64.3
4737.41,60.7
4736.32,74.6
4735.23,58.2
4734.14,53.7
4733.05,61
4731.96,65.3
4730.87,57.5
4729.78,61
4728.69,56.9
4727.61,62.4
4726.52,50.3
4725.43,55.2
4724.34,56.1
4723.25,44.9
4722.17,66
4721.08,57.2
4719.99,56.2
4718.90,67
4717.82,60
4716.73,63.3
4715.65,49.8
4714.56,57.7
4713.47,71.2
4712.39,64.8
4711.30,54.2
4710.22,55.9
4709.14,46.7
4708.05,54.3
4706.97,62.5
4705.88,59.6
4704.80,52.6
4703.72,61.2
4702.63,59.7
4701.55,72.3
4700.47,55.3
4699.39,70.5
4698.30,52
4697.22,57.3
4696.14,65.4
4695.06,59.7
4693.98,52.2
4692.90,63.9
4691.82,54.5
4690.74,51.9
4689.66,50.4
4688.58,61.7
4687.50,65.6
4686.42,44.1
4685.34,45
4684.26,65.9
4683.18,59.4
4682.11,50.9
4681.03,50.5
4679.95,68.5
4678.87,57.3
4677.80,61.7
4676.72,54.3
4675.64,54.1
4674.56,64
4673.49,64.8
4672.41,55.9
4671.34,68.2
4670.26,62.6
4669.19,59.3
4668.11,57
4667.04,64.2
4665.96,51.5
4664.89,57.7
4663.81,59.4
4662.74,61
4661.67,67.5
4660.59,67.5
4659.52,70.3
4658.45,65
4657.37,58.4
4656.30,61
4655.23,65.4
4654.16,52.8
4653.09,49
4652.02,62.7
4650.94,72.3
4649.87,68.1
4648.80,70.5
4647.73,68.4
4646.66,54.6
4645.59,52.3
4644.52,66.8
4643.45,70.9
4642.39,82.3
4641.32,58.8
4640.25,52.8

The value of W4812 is 0.06 mag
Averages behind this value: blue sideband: 58.9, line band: 53.9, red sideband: 54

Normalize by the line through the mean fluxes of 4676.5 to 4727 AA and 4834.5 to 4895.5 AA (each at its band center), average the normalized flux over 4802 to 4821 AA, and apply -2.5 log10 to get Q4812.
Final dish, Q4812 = 0.07 mag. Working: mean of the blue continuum 57.8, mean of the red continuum 60.9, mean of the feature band 56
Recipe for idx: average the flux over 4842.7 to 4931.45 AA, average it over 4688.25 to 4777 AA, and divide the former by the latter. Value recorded 1.11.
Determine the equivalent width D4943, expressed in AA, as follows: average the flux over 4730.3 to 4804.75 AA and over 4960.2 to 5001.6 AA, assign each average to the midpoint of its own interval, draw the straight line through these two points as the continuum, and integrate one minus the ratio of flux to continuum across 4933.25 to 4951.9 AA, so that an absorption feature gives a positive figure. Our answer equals -4.6 AA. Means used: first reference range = 53.9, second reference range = 57.7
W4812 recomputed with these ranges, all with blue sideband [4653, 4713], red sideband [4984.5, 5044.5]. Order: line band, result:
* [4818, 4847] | 0.05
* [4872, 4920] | -0.13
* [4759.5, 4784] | 0.22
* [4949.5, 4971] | -0.11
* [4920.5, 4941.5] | -0.24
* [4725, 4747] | -0.04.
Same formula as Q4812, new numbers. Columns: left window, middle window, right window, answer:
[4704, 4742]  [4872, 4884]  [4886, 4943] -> 0.06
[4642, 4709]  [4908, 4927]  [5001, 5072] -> -0.20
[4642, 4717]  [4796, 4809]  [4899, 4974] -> 0.12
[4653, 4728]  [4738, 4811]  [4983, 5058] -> 0.09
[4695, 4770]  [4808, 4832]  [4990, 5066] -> 0.07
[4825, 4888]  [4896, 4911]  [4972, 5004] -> -0.09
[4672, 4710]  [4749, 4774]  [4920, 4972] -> 0.16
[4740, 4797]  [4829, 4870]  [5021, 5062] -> -0.12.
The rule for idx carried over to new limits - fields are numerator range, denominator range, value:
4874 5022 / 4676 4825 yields 1.10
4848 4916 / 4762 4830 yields 1.21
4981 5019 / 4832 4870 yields 0.90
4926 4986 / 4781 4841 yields 1.19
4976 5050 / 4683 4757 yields 0.93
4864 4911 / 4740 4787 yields 1.22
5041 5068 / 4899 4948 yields 0.85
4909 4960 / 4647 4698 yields 1.13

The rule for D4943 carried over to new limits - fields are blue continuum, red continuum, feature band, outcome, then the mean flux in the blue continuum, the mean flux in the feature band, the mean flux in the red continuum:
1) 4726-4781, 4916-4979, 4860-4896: 0.14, 54.5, 61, 64.9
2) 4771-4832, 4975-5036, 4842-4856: -2.33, 51.8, 61.2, 54.7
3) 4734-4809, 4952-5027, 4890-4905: -1.40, 53.5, 60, 55.9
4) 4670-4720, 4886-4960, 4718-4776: 4.03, 58.7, 56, 65.7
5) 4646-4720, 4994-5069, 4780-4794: 2.10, 59.7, 49.4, 54.1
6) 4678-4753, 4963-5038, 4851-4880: -2.48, 58.4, 61.5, 55.1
